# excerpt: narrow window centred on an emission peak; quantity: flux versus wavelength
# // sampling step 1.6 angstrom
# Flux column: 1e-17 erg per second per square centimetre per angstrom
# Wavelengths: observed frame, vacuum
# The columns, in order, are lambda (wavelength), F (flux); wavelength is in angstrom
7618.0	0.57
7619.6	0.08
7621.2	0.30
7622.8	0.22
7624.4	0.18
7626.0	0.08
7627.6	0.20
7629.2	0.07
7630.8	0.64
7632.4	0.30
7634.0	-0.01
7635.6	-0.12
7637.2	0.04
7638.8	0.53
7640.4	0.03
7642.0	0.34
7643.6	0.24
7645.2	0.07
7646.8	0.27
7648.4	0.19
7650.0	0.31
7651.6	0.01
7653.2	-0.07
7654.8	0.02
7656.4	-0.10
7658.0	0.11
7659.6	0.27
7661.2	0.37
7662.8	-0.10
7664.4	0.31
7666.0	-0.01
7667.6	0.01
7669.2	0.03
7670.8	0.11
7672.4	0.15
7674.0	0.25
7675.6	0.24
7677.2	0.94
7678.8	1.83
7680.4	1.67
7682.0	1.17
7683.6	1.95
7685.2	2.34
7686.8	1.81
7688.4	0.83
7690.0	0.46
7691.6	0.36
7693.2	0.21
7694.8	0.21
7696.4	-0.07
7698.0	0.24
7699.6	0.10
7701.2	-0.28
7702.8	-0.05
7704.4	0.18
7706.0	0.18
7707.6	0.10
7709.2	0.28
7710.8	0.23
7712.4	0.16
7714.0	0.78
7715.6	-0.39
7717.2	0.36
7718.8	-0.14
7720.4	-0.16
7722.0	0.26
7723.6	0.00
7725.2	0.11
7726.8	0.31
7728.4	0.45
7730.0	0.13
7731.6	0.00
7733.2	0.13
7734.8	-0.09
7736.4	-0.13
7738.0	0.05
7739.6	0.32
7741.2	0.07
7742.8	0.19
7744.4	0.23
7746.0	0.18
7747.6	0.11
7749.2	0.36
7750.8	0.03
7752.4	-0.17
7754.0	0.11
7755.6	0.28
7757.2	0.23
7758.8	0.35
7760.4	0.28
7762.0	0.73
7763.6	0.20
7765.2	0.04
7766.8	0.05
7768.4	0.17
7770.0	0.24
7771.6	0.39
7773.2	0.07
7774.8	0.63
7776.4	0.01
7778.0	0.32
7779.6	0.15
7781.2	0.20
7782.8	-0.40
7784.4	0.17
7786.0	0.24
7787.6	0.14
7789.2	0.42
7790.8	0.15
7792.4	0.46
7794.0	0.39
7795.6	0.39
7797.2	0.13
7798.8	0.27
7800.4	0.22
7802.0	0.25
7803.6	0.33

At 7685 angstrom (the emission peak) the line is [O II] 3727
